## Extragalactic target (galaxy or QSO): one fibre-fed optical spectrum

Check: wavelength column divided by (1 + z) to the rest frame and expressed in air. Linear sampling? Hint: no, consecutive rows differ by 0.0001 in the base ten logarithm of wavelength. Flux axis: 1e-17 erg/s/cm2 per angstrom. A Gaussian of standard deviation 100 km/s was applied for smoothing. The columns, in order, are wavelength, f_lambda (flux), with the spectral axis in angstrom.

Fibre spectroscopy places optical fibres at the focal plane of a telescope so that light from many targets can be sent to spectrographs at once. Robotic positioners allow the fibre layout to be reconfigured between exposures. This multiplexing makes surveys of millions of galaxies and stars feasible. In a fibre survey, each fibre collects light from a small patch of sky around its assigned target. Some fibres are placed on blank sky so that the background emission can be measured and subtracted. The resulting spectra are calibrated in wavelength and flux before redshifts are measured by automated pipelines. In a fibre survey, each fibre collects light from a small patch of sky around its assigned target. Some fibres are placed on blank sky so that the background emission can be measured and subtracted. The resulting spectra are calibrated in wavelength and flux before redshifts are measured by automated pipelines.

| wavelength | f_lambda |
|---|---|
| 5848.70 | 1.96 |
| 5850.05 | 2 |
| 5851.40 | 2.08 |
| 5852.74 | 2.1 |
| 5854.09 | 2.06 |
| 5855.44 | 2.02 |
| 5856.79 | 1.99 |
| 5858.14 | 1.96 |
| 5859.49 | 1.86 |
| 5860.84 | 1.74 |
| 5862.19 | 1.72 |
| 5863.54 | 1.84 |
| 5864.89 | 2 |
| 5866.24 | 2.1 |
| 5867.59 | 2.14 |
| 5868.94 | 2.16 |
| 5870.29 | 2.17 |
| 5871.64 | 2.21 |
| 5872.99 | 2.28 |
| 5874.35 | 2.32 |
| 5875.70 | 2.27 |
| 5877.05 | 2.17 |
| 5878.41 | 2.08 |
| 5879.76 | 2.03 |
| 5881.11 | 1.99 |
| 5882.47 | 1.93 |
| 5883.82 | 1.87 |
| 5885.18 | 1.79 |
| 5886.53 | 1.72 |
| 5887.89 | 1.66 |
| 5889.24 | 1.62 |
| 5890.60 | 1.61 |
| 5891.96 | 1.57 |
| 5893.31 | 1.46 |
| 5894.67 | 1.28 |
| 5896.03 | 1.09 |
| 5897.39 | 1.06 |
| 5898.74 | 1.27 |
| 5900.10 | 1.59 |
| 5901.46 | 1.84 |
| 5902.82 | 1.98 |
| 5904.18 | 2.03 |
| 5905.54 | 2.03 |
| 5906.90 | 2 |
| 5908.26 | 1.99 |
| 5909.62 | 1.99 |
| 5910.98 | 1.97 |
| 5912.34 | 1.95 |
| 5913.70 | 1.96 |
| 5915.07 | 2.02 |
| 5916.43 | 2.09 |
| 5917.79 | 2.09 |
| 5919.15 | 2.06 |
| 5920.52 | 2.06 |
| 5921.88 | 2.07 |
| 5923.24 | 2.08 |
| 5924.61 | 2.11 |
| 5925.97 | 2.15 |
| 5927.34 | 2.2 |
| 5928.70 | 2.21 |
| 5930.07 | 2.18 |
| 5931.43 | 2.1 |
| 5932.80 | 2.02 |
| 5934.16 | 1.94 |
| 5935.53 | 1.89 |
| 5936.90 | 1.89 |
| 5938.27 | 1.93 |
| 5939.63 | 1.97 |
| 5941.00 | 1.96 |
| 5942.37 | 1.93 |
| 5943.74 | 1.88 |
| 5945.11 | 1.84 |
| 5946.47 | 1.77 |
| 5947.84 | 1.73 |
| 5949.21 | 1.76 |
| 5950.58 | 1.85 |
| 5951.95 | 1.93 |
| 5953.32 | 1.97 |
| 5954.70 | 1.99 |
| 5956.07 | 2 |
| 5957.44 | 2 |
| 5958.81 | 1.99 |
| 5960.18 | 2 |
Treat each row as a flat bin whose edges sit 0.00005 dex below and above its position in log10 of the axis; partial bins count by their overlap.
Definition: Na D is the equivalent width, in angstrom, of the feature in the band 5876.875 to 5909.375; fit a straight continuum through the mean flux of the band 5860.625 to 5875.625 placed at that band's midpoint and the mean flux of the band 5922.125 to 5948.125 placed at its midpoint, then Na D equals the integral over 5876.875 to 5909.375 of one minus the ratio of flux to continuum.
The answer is 5.0 angstrom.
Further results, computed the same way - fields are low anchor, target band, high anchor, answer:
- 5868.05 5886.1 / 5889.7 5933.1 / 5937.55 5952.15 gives 2.1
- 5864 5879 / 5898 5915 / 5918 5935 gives 1.9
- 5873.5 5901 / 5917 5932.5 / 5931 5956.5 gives -2.3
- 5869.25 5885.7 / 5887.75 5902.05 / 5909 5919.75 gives 4.2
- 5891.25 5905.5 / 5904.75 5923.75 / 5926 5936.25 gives -2.4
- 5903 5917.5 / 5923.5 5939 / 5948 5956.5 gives -0.8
